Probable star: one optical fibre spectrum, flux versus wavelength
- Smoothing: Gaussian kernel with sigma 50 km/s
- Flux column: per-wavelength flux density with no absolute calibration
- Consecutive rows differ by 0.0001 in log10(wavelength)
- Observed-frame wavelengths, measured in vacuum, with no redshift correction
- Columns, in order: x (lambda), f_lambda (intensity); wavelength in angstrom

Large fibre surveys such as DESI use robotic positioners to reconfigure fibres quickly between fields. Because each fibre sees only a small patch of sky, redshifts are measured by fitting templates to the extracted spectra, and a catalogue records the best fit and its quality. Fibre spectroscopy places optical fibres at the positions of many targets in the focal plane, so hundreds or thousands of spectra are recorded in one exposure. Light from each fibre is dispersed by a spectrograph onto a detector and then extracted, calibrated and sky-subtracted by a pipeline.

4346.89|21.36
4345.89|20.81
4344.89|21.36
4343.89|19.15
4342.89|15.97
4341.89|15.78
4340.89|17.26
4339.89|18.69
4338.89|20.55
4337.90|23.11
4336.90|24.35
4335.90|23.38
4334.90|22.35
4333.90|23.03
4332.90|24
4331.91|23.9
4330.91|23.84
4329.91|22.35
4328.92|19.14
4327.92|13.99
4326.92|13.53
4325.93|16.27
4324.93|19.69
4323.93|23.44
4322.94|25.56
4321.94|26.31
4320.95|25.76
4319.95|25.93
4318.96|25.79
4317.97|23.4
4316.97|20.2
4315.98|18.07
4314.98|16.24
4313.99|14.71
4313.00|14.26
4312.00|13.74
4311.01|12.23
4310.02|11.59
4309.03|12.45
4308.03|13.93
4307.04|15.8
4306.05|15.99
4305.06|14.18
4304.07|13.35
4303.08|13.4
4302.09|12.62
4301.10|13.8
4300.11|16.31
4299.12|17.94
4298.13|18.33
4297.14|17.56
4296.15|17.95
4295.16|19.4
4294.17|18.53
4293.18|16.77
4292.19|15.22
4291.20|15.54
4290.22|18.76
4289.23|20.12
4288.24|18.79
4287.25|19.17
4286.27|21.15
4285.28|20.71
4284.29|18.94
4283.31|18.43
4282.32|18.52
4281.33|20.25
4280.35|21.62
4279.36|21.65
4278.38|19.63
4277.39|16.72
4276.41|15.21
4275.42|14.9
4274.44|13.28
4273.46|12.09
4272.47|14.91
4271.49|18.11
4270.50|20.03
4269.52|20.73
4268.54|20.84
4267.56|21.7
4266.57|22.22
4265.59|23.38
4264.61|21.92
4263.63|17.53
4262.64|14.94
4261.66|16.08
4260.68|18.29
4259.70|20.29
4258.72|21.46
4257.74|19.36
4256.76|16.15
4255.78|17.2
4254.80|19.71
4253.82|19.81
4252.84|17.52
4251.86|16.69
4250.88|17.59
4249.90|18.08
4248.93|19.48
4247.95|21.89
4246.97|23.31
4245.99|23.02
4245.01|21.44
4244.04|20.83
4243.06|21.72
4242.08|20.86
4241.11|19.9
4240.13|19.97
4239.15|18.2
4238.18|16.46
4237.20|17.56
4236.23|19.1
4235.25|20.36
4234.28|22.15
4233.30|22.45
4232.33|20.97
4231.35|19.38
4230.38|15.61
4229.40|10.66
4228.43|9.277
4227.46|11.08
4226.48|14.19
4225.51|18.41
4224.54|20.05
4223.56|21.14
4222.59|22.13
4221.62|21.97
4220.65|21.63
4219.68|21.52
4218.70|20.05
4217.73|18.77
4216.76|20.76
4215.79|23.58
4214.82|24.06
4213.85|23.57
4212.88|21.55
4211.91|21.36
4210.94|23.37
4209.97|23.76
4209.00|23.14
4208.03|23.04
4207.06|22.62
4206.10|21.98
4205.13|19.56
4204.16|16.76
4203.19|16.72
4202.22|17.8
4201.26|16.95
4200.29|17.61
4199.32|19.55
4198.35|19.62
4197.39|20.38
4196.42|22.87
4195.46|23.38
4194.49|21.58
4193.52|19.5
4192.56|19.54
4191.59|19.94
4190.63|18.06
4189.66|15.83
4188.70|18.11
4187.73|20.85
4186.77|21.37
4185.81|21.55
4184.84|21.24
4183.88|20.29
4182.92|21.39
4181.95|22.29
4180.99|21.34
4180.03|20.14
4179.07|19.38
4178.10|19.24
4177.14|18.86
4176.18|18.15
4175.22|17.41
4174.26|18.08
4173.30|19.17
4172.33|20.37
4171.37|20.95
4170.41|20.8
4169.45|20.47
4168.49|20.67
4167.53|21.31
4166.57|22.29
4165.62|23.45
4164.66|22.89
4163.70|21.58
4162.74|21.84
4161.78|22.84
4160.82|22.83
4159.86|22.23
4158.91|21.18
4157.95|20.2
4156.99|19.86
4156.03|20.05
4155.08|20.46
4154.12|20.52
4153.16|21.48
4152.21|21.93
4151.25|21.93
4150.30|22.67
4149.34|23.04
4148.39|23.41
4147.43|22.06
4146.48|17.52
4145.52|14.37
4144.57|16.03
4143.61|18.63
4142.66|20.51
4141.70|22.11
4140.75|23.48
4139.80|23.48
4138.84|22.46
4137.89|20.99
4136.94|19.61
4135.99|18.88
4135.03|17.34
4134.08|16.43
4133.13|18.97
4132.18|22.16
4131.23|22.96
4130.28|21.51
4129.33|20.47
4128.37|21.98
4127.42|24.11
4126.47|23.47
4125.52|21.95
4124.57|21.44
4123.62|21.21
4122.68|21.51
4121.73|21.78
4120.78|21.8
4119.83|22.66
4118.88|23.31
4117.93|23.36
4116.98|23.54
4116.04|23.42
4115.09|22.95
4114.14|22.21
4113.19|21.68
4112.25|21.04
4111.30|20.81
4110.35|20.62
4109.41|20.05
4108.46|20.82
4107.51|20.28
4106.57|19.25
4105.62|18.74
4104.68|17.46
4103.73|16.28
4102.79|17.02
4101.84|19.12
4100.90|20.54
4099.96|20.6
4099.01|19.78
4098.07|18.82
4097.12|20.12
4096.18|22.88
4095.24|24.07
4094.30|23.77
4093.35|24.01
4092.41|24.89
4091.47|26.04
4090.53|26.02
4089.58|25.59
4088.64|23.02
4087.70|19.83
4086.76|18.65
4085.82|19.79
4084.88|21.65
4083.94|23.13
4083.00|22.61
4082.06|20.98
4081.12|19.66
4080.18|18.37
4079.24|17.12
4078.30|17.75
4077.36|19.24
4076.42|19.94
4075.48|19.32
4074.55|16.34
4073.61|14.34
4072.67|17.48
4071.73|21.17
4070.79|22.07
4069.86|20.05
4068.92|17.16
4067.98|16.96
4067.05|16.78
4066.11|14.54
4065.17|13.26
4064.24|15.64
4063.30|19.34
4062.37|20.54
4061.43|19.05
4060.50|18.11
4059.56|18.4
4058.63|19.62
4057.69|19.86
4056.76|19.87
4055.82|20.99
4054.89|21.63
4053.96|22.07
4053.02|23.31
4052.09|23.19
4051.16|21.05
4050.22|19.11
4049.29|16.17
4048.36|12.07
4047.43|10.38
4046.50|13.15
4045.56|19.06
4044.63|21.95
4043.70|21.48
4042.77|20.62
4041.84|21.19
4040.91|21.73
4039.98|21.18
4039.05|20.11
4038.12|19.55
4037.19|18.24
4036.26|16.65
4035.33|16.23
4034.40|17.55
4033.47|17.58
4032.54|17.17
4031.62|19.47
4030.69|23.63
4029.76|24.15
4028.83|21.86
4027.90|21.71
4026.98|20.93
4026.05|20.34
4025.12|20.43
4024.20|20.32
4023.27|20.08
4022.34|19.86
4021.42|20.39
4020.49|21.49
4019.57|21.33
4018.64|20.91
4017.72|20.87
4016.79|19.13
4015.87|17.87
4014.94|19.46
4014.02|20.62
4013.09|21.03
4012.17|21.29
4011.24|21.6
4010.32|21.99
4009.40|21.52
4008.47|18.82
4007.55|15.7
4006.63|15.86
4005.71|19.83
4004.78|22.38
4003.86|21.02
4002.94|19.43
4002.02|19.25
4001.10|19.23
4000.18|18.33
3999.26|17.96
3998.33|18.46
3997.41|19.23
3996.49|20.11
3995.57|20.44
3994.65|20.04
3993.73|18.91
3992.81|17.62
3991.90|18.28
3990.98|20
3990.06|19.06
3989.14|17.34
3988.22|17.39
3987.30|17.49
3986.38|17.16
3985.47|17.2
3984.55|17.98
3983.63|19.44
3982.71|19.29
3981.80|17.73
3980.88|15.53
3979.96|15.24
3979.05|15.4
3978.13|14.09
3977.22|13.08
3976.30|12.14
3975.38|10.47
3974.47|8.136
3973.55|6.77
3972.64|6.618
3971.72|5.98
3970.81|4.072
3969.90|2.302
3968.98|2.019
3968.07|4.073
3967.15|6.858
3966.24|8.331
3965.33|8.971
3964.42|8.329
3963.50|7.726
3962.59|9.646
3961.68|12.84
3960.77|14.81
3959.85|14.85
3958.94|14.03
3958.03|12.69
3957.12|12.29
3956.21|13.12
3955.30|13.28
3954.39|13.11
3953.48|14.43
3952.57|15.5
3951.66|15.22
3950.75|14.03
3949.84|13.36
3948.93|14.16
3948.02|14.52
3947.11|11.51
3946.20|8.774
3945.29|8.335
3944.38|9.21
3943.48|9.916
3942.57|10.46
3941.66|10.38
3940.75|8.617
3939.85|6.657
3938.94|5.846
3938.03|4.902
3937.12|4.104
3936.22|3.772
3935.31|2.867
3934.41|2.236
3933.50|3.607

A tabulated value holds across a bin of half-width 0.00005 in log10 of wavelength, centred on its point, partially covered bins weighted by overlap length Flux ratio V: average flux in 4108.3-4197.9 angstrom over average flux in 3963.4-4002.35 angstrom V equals 1.48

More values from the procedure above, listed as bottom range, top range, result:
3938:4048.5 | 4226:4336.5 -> 1.17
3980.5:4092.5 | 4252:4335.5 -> 0.95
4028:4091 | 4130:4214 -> 1.06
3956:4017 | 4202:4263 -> 1.28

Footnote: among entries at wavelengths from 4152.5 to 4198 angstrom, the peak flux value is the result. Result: 23.45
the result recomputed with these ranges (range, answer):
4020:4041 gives 24.15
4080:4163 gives 26.04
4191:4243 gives 24.06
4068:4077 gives 22.07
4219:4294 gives 23.38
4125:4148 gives 24.11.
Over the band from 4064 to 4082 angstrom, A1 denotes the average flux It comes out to 17.8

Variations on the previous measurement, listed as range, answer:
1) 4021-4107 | 19.7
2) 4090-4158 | 21.1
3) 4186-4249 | 19.9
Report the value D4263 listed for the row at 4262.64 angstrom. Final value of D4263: 14.94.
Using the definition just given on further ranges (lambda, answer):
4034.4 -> 17.55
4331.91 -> 23.9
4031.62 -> 19.47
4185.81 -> 21.55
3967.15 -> 6.858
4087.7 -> 19.83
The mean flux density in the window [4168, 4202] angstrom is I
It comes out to 19.9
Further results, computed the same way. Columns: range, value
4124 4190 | 20.7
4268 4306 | 17.5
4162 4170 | 21.8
